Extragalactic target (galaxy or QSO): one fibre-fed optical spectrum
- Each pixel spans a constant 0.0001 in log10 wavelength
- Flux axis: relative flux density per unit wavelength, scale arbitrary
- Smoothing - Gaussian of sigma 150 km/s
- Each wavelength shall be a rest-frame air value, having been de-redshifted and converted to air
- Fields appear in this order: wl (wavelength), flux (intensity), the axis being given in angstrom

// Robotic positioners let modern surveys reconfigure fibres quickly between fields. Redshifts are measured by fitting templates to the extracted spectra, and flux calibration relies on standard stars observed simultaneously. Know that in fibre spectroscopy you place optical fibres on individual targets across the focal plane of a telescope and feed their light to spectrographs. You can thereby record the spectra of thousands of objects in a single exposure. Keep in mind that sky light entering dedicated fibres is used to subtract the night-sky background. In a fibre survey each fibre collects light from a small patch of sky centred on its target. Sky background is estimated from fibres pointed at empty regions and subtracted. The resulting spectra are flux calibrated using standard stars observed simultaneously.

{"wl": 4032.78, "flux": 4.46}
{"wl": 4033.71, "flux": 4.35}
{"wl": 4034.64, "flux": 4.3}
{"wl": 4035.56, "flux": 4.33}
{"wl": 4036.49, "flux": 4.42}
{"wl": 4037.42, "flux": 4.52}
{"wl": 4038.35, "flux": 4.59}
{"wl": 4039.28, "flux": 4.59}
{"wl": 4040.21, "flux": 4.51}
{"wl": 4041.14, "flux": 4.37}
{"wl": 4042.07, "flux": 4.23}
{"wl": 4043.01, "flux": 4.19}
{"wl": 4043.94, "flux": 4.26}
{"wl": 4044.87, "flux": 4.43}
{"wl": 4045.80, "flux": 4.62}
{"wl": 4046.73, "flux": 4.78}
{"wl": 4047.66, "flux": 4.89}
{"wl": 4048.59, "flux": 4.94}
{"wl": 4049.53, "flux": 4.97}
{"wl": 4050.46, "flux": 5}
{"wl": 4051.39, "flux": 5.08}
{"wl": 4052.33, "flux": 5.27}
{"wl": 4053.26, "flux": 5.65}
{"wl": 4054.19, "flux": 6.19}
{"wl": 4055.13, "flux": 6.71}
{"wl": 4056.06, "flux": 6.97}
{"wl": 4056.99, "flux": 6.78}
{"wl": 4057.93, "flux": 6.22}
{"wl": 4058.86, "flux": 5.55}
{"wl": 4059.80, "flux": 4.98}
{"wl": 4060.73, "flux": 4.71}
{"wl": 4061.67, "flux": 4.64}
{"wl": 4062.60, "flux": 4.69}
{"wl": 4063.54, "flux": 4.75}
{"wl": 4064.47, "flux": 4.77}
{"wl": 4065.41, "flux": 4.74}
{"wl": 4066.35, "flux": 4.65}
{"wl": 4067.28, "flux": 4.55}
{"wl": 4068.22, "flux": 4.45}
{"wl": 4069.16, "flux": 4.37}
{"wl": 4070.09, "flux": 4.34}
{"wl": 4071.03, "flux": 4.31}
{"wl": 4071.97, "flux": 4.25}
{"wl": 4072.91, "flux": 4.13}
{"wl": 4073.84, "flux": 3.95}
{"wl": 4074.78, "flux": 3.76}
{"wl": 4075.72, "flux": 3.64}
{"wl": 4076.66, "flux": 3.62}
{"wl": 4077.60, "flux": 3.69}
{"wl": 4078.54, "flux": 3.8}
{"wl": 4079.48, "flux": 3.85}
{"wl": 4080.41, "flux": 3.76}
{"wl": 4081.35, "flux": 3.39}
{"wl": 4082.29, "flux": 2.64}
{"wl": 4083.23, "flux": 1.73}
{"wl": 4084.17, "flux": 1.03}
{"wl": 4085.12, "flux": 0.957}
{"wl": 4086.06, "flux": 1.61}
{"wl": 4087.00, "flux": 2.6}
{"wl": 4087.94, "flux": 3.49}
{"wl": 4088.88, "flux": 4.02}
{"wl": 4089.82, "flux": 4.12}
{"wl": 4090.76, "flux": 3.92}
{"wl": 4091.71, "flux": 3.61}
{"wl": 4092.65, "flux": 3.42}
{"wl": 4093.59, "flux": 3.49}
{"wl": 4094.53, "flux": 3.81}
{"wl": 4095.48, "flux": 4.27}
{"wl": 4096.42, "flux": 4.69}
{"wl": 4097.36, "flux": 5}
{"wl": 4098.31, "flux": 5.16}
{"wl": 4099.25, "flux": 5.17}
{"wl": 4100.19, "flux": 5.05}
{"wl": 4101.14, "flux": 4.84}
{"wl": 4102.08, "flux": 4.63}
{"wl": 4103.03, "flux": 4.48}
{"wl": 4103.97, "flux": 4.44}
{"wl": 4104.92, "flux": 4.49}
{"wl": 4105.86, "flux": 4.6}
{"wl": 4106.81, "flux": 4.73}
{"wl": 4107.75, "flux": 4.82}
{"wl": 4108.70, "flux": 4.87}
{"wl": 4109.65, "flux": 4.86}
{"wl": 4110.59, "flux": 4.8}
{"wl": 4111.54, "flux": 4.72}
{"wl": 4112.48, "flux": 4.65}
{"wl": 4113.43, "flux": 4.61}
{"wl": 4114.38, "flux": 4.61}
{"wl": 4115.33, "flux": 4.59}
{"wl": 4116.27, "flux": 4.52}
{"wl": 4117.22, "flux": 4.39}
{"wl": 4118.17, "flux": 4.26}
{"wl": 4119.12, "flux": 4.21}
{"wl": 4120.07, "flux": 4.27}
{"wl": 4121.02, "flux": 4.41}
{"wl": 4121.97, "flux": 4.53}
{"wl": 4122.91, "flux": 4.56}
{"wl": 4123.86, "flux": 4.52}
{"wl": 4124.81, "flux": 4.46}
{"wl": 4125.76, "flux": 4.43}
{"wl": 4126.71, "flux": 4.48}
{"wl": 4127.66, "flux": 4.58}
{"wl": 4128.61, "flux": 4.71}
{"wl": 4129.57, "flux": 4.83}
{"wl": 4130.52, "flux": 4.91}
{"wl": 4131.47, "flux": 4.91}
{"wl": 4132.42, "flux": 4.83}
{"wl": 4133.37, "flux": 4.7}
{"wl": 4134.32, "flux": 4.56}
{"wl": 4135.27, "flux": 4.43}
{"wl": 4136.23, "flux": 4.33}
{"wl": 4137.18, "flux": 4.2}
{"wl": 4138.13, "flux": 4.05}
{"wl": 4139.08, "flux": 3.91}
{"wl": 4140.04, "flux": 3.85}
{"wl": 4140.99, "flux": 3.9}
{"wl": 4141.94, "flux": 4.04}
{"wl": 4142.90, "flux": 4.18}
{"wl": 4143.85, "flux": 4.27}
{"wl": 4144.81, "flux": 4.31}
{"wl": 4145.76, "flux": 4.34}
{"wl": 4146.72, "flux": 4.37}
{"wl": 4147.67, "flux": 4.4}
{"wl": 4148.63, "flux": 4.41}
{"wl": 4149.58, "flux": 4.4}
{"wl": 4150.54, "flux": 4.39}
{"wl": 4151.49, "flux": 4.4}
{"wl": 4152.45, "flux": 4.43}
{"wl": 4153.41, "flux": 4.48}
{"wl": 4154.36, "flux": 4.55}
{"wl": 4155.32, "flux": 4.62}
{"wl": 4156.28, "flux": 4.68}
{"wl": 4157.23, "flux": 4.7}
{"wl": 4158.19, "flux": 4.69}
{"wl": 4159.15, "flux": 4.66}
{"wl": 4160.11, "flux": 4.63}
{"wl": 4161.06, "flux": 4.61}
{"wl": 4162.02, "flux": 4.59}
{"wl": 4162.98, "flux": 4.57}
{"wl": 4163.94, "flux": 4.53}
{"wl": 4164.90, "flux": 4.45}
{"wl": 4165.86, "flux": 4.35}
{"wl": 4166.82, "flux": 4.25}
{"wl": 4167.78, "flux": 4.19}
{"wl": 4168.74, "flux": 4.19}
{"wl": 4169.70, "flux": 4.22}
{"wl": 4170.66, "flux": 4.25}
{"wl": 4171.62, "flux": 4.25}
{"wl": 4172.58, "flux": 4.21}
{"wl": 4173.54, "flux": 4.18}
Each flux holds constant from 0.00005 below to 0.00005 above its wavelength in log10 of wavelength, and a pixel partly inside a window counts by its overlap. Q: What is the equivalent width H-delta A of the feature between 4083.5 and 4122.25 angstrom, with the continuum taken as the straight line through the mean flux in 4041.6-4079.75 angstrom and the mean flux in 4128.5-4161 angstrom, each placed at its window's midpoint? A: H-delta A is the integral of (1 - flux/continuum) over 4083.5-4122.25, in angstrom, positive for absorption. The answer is 3.8 angstrom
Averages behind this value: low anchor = 4.77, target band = 4.15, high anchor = 4.44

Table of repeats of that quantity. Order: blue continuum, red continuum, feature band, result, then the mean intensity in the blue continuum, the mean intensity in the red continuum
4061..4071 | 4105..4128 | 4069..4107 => 6.30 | 4.58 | 4.56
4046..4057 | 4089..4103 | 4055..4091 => 6.77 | 5.53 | 4.36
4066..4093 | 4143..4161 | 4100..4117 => -3.42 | 3.5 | 4.48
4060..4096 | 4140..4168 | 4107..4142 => -2.99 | 3.73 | 4.42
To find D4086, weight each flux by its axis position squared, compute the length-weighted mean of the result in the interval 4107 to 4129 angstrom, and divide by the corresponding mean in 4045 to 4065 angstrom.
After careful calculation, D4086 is 0.88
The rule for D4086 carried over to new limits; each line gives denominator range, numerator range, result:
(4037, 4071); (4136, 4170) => 0.92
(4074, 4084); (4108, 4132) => 1.40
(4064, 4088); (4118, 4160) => 1.29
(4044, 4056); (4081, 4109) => 0.75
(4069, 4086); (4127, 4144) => 1.36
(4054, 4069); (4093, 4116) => 0.89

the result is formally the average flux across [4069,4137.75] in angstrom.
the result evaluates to 4.16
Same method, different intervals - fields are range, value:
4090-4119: 4.51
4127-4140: 4.51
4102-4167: 4.49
